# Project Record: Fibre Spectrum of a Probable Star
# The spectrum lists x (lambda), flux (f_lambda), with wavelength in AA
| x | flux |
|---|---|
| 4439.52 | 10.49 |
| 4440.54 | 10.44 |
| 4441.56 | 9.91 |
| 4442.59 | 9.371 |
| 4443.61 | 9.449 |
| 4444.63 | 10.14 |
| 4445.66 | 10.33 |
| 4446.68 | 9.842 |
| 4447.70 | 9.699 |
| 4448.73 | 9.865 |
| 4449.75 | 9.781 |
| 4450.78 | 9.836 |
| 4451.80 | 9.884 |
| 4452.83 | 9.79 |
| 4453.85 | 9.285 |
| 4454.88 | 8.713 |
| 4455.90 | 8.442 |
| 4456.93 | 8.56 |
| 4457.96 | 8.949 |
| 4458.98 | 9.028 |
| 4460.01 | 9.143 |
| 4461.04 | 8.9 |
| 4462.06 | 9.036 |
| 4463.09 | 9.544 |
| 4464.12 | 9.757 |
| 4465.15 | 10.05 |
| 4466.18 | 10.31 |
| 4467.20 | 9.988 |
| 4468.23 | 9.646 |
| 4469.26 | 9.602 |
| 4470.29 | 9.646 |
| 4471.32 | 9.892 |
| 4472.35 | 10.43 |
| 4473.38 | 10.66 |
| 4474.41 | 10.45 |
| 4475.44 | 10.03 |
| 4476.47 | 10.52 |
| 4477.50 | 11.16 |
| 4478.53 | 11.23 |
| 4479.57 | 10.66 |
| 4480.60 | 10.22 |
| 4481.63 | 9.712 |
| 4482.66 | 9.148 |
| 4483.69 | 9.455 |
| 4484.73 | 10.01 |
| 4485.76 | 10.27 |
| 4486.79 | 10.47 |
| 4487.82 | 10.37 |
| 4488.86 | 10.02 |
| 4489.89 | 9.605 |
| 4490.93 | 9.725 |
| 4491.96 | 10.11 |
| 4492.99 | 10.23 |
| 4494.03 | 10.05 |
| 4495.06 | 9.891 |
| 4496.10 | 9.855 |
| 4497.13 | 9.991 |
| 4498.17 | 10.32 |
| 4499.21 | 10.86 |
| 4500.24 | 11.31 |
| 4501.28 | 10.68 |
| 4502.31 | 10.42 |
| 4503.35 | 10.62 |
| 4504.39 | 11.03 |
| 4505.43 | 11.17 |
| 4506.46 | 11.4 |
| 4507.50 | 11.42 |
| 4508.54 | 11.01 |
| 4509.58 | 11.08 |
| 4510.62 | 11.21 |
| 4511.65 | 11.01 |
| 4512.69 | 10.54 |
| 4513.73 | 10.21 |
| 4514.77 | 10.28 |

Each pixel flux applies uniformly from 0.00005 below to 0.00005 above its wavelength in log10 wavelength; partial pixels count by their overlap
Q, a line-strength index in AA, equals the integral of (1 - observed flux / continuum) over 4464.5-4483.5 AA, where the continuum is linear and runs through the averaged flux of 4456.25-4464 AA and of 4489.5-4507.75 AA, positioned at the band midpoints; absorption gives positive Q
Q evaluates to -1.2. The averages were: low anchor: 9.04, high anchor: 10.5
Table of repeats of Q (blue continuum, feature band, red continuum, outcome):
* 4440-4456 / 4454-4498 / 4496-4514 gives 1.8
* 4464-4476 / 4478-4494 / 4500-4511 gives 0.6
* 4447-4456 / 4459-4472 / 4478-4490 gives 0.2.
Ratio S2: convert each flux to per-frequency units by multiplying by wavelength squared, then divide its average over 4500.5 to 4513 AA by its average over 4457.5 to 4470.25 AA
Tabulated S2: 1.18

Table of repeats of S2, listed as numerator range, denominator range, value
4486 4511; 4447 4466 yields 1.15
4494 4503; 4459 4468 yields 1.10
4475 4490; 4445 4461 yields 1.10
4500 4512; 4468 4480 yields 1.08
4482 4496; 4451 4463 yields 1.11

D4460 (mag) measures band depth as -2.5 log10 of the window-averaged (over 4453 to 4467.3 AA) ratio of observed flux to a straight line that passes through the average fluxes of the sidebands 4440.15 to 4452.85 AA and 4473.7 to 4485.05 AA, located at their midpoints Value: 0.086 mag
